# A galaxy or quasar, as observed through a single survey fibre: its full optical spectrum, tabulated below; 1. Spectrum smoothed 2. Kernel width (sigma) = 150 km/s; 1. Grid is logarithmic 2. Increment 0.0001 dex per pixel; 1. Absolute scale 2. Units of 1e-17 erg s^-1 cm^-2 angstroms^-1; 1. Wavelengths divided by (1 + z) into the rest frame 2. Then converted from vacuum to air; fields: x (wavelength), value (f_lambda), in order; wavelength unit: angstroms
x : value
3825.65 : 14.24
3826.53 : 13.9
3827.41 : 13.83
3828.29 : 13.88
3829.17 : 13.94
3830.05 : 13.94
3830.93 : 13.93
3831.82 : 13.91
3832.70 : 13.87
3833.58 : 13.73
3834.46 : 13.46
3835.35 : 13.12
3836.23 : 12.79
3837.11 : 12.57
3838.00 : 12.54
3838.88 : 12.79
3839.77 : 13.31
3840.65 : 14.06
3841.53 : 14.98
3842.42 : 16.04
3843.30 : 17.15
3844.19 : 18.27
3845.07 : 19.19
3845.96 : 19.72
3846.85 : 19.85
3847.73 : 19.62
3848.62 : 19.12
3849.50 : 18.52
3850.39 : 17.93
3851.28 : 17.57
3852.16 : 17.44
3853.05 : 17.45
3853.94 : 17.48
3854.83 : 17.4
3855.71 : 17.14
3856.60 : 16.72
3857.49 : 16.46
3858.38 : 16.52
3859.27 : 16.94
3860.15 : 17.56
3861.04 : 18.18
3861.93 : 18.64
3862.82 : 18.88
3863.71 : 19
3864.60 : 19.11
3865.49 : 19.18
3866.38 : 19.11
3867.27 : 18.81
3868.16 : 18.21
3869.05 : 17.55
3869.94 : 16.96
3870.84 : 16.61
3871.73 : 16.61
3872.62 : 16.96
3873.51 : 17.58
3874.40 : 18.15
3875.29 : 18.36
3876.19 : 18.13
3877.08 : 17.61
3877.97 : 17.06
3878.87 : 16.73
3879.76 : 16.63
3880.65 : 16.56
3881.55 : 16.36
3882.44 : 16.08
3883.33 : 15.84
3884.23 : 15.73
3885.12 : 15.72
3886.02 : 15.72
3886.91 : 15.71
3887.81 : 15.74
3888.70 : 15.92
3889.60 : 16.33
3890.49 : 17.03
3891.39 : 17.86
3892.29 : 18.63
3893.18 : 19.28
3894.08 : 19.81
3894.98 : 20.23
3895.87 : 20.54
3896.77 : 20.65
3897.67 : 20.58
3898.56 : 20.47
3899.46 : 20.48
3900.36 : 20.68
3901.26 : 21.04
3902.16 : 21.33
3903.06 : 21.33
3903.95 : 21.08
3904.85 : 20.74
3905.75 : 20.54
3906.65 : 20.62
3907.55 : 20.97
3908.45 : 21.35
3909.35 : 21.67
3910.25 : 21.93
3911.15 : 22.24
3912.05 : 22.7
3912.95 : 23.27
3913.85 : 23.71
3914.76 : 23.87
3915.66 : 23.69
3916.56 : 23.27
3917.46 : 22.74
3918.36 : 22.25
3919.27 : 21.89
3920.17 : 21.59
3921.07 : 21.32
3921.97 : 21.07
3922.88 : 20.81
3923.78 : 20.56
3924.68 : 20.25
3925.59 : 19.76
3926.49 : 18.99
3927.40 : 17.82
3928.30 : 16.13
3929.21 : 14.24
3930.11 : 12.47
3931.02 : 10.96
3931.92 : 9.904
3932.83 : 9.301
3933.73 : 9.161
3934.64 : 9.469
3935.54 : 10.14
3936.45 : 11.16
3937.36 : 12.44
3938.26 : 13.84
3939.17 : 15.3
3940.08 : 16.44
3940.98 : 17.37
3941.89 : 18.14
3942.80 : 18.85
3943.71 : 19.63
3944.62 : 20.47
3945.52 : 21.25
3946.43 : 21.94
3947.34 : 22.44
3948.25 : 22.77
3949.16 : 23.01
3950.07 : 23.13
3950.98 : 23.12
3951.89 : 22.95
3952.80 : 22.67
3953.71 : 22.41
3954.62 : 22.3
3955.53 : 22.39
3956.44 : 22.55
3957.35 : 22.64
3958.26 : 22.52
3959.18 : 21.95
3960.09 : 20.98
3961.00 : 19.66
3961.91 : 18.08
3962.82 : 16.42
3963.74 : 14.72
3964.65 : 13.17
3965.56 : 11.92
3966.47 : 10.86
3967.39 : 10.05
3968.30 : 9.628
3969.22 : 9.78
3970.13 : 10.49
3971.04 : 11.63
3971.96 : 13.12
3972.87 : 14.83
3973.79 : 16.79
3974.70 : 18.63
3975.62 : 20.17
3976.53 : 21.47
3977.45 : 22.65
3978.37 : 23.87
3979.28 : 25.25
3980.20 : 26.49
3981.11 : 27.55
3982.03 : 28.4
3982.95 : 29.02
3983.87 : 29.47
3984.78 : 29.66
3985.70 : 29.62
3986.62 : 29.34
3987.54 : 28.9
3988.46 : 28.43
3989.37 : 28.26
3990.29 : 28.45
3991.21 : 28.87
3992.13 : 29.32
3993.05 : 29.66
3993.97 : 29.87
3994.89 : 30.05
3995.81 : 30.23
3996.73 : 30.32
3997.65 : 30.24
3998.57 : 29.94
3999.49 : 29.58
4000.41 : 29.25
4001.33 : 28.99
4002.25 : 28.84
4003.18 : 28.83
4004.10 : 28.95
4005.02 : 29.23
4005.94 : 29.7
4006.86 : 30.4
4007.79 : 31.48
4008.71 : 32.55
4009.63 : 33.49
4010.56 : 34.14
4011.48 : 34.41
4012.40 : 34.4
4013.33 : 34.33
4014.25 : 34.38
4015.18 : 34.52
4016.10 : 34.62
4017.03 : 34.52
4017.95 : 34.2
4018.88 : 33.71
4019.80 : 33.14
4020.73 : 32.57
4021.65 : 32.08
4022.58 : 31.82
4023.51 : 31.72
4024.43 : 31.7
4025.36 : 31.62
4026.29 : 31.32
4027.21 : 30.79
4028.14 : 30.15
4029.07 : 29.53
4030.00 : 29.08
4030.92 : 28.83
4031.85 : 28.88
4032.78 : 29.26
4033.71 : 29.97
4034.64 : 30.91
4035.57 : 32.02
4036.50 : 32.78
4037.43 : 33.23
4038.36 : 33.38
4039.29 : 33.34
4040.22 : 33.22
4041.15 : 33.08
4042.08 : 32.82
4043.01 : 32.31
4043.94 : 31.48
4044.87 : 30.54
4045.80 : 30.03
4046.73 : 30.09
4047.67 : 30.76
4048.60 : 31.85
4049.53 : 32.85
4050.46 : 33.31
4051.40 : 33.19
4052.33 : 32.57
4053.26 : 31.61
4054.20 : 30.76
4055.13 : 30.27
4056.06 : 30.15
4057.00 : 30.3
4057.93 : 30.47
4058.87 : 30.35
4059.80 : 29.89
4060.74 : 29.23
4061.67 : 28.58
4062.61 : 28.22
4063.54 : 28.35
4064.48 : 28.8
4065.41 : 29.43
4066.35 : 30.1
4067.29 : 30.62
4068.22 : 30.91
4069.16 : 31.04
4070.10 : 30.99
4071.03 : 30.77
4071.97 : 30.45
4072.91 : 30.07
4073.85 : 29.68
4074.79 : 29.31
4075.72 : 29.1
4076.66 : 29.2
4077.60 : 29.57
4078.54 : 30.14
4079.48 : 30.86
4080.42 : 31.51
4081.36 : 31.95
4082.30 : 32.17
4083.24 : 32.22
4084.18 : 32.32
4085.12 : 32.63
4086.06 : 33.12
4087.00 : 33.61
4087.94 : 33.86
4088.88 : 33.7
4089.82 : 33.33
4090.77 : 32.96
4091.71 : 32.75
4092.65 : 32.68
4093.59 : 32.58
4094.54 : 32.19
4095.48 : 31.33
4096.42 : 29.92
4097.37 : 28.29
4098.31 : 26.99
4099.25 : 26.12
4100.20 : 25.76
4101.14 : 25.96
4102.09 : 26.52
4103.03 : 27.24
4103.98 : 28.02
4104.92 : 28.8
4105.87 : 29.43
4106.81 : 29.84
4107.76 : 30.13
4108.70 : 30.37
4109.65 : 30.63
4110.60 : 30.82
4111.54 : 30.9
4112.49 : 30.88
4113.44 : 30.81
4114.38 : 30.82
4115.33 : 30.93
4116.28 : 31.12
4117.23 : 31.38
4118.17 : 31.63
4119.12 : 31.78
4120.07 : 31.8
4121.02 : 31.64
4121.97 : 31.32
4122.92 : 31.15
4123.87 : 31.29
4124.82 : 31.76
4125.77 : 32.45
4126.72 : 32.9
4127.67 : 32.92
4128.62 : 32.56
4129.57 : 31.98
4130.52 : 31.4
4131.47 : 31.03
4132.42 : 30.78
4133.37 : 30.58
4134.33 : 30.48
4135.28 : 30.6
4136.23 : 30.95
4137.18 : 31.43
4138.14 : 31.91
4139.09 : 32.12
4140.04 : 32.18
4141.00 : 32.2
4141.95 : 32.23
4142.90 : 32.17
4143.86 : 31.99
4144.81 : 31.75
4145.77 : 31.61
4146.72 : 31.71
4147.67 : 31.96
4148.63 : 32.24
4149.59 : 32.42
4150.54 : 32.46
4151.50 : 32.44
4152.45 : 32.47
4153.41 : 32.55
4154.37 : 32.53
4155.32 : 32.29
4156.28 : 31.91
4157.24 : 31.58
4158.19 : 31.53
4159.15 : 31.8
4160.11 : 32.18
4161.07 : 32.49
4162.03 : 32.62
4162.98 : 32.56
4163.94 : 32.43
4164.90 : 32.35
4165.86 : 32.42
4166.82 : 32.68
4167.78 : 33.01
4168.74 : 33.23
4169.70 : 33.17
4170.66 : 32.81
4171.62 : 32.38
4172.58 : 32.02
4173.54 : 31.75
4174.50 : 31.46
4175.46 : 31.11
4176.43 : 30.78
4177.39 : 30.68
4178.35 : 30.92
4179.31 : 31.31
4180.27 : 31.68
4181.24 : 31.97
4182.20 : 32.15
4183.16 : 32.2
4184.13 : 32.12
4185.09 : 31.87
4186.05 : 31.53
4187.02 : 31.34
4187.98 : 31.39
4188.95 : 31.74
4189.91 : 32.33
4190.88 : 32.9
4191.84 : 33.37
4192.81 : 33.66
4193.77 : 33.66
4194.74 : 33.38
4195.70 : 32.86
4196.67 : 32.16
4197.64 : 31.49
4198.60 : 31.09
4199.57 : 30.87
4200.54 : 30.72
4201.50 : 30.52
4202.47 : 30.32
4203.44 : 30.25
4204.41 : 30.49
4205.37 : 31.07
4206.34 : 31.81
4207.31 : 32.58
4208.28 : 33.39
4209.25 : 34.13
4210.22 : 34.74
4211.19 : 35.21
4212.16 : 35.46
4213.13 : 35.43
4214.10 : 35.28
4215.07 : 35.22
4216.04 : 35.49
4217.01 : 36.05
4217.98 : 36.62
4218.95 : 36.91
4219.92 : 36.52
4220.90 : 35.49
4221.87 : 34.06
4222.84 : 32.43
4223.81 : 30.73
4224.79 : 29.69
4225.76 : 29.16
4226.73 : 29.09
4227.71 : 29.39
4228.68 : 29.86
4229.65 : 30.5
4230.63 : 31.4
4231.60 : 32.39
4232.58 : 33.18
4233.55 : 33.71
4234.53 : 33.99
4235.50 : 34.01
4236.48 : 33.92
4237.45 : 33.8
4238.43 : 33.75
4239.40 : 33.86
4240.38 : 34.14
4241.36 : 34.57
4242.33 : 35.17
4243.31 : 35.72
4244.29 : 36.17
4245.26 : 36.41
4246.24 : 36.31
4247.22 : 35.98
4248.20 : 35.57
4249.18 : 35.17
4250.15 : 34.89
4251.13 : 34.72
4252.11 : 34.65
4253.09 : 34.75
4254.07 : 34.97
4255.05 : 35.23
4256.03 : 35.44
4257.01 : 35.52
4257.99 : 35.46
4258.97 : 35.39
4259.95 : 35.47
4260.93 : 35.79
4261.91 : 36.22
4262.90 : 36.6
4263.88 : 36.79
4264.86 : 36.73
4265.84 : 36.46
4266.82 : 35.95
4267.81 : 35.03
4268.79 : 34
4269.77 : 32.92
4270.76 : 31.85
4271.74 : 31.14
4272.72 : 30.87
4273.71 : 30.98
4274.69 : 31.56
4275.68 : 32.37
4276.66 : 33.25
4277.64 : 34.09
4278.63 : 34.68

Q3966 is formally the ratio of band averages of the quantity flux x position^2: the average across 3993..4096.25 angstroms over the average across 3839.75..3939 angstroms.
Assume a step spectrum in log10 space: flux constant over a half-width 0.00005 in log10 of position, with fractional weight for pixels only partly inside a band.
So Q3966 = 1.87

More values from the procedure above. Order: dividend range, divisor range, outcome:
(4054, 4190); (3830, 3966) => 1.92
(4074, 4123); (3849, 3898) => 1.95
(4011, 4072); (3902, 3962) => 1.70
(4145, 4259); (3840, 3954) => 2.08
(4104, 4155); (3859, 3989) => 1.82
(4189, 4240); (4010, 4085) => 1.14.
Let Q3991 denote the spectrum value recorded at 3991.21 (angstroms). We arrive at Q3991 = 28.87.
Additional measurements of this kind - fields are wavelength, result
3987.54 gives 28.9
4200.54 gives 30.72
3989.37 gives 28.26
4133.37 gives 30.58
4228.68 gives 29.86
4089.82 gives 33.33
